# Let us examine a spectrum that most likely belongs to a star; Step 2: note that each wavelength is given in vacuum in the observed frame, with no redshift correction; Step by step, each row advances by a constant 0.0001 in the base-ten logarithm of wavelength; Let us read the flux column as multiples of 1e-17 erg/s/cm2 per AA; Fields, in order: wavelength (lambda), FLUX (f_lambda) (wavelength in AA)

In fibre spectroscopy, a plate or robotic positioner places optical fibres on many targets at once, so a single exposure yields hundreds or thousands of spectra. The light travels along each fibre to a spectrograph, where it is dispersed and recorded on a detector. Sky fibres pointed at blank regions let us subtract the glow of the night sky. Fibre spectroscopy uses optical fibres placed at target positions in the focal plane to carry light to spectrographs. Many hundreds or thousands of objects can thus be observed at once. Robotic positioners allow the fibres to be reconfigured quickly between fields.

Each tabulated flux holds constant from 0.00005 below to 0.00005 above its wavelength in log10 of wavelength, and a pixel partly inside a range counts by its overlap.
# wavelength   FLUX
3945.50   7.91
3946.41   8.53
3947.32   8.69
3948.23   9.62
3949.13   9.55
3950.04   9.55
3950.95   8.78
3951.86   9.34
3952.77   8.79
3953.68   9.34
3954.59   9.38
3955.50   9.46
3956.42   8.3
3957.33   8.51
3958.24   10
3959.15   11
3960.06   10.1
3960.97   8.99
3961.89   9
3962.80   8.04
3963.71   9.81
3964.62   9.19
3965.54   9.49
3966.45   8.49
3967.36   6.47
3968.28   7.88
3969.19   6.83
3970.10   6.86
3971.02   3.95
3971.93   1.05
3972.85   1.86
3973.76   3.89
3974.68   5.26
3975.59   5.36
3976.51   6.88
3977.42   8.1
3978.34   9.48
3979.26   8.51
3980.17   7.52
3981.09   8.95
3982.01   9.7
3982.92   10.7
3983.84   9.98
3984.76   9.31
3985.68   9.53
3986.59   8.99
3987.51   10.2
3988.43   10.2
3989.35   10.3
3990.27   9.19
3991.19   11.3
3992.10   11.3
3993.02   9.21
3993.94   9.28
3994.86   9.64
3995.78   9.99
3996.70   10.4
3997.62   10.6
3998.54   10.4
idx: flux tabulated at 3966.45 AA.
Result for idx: 8.49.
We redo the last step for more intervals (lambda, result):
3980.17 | 7.52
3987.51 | 10.2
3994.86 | 9.64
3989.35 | 10.3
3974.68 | 5.26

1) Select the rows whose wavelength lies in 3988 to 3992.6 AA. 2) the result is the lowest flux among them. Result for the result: 9.19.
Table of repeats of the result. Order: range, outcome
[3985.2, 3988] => 8.99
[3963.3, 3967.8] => 6.47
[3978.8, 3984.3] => 7.52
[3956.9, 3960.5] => 8.51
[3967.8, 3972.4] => 1.05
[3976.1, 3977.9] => 6.88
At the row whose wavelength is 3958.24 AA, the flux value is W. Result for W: 10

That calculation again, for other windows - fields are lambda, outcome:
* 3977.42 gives 8.1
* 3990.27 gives 9.19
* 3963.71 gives 9.81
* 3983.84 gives 9.98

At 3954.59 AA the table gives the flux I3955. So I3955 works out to 9.38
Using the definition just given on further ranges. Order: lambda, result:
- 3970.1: 6.86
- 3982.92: 10.7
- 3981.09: 8.95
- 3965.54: 9.49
